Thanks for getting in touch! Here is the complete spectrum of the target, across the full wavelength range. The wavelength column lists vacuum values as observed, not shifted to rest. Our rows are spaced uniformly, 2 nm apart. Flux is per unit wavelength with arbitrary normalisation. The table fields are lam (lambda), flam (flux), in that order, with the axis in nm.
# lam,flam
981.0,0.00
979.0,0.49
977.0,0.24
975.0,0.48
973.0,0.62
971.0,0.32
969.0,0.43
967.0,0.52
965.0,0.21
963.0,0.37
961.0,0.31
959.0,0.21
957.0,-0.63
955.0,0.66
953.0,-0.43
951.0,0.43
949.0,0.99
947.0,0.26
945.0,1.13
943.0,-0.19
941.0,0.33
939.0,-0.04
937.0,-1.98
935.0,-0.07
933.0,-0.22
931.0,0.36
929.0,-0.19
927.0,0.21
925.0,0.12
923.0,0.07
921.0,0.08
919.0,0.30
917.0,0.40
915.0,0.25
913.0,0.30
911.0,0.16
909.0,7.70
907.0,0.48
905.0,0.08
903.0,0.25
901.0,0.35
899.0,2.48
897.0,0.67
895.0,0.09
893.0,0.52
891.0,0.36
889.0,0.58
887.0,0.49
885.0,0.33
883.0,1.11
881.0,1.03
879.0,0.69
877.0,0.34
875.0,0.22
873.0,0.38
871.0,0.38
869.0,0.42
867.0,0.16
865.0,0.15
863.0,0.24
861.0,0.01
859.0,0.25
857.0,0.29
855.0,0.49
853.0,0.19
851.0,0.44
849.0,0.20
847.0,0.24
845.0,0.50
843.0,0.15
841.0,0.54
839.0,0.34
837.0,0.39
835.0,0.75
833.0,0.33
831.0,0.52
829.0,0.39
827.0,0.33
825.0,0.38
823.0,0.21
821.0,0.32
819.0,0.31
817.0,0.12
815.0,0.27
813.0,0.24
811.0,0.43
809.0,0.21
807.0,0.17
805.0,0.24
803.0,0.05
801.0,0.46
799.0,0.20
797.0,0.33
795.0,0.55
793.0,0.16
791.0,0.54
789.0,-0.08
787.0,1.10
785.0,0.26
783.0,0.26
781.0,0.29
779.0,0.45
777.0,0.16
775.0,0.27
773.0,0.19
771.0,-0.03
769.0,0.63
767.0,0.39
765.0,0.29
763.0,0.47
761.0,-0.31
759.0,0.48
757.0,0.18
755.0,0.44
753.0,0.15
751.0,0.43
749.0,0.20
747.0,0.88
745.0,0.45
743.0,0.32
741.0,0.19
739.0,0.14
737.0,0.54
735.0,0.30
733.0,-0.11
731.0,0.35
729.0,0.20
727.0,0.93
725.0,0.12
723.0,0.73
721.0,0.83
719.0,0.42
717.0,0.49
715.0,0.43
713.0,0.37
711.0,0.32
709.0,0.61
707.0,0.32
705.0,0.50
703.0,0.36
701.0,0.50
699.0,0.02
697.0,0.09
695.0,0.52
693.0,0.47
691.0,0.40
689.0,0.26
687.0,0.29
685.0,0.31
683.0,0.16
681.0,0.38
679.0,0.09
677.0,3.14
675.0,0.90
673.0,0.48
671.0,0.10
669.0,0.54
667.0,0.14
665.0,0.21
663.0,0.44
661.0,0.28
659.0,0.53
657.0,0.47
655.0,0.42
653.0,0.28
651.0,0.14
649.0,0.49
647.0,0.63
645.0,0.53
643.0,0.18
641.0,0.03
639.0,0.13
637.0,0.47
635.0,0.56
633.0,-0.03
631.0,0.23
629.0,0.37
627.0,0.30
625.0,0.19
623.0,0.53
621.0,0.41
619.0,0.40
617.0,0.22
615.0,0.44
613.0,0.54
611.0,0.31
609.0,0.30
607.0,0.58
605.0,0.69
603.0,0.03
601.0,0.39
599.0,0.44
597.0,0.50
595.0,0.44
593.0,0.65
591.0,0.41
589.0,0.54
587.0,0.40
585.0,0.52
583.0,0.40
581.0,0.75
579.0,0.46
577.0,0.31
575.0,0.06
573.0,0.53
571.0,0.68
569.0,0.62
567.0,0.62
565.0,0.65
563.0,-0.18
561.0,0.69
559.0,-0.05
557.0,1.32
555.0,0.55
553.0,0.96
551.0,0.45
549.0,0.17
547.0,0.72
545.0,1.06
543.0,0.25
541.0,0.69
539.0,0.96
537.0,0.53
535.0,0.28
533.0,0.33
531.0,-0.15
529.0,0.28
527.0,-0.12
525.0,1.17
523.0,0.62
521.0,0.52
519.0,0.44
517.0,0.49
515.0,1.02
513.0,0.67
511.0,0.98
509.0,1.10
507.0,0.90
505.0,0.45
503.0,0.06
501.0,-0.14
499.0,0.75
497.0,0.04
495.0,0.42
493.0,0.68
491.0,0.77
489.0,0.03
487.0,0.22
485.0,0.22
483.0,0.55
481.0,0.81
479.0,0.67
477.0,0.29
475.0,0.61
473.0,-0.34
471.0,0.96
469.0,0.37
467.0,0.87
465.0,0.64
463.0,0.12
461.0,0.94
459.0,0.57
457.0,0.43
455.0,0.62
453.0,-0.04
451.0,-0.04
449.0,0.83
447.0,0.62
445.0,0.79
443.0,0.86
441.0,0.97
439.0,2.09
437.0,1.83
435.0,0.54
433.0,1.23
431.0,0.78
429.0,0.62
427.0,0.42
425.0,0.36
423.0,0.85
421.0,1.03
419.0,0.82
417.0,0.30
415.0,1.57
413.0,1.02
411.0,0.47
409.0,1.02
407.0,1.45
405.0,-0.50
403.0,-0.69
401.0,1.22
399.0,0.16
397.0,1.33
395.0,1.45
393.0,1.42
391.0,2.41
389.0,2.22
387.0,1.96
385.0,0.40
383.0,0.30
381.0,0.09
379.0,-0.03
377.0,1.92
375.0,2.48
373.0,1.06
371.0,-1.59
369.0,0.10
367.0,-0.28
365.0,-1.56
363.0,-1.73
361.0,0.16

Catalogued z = 0.81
